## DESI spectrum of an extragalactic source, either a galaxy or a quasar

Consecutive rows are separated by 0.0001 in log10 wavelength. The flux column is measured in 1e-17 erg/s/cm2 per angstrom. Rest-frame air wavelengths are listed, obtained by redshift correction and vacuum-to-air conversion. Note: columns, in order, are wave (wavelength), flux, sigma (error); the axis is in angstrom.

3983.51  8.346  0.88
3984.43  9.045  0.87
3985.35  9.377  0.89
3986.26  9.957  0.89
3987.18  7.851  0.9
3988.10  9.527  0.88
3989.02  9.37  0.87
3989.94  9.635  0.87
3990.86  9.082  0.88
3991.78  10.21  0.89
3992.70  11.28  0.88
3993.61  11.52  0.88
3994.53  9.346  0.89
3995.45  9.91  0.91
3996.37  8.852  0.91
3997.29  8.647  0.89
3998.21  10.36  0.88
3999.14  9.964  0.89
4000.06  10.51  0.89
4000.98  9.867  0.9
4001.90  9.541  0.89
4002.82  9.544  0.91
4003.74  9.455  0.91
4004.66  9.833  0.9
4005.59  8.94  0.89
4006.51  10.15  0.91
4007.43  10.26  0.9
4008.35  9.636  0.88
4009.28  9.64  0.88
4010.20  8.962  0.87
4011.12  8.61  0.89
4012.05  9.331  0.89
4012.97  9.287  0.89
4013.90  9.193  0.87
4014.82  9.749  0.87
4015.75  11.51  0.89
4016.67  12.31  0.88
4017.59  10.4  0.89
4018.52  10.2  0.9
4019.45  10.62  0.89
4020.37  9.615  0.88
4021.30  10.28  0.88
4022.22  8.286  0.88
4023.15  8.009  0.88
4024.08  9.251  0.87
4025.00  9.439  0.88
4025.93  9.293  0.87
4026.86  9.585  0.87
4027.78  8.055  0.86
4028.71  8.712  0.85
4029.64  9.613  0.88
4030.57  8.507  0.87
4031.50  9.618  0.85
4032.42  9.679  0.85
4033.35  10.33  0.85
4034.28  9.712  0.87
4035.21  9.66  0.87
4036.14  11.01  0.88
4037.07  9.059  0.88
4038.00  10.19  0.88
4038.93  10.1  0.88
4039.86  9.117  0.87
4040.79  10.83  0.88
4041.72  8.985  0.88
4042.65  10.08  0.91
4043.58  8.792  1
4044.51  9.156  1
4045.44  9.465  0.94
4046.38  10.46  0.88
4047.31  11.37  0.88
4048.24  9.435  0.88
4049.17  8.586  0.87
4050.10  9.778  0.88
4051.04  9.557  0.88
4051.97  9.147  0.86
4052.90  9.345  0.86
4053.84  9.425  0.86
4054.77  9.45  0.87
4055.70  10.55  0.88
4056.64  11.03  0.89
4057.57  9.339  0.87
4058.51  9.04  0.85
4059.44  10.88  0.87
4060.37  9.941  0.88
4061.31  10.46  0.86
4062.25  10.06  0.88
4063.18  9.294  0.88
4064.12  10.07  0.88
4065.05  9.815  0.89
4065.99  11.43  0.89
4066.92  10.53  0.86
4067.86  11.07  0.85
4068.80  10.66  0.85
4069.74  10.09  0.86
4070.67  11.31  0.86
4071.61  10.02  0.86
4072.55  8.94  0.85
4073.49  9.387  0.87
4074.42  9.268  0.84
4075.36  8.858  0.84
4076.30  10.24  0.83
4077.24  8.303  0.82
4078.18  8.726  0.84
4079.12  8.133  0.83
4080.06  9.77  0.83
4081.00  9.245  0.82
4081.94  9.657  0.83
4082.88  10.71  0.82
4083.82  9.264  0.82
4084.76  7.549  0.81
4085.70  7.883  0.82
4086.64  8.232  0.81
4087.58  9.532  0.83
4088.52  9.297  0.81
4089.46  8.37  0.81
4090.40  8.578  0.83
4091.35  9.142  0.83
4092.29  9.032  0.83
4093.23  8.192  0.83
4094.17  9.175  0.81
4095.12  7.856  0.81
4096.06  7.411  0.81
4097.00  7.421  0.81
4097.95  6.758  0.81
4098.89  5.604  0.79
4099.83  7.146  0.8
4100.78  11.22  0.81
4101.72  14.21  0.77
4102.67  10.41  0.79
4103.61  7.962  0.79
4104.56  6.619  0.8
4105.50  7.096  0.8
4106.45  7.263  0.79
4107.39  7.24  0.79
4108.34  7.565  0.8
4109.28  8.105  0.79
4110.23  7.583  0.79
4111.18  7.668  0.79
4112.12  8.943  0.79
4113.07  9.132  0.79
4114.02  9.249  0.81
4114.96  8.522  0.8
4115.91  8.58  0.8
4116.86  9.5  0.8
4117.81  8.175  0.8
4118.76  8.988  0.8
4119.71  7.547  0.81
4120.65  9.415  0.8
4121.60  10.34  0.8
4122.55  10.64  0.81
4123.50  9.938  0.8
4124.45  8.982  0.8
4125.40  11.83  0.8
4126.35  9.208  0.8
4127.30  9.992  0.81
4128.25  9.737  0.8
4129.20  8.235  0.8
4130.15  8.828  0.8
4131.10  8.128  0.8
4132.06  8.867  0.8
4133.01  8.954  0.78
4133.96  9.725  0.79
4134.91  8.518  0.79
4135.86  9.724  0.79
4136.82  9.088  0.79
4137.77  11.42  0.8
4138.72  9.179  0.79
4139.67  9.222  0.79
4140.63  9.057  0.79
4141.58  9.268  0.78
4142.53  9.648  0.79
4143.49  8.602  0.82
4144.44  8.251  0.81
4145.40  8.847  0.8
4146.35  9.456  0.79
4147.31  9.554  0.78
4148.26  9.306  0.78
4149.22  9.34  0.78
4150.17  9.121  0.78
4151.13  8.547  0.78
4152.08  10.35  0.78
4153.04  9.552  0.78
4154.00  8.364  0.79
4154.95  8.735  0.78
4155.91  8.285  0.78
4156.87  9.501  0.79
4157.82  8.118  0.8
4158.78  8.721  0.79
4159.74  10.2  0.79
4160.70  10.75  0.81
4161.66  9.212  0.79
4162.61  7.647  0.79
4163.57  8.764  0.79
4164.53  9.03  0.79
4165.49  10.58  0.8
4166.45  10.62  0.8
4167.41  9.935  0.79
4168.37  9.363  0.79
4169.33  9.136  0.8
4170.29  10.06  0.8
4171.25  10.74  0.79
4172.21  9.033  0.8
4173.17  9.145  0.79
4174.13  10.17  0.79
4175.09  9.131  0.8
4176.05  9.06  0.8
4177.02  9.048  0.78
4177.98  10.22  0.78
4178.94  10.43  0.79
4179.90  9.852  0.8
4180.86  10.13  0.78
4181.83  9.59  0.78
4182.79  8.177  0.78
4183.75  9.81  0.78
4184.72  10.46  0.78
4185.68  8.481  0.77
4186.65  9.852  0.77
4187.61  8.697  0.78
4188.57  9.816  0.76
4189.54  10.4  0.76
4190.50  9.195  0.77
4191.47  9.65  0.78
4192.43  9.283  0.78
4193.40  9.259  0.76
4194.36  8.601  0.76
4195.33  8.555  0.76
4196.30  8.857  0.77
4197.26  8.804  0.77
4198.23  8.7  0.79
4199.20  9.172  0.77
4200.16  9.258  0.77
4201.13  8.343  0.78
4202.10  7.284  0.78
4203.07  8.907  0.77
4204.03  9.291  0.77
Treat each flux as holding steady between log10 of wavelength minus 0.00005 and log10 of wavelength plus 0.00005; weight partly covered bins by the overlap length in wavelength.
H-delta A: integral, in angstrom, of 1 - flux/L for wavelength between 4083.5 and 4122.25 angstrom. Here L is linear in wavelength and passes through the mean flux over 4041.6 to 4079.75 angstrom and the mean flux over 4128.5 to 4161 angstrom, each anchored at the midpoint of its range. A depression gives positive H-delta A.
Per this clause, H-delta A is 4.0 angstrom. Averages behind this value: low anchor 9.77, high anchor 9.15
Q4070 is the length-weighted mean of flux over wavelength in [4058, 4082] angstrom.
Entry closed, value 9.81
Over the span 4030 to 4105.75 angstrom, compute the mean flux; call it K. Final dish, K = 9.41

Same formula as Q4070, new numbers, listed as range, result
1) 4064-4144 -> 9.06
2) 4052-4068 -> 10.1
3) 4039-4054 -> 9.61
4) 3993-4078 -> 9.76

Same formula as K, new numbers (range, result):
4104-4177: 9.09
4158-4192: 9.56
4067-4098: 9.08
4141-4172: 9.3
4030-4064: 9.76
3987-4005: 9.74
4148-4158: 9.04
